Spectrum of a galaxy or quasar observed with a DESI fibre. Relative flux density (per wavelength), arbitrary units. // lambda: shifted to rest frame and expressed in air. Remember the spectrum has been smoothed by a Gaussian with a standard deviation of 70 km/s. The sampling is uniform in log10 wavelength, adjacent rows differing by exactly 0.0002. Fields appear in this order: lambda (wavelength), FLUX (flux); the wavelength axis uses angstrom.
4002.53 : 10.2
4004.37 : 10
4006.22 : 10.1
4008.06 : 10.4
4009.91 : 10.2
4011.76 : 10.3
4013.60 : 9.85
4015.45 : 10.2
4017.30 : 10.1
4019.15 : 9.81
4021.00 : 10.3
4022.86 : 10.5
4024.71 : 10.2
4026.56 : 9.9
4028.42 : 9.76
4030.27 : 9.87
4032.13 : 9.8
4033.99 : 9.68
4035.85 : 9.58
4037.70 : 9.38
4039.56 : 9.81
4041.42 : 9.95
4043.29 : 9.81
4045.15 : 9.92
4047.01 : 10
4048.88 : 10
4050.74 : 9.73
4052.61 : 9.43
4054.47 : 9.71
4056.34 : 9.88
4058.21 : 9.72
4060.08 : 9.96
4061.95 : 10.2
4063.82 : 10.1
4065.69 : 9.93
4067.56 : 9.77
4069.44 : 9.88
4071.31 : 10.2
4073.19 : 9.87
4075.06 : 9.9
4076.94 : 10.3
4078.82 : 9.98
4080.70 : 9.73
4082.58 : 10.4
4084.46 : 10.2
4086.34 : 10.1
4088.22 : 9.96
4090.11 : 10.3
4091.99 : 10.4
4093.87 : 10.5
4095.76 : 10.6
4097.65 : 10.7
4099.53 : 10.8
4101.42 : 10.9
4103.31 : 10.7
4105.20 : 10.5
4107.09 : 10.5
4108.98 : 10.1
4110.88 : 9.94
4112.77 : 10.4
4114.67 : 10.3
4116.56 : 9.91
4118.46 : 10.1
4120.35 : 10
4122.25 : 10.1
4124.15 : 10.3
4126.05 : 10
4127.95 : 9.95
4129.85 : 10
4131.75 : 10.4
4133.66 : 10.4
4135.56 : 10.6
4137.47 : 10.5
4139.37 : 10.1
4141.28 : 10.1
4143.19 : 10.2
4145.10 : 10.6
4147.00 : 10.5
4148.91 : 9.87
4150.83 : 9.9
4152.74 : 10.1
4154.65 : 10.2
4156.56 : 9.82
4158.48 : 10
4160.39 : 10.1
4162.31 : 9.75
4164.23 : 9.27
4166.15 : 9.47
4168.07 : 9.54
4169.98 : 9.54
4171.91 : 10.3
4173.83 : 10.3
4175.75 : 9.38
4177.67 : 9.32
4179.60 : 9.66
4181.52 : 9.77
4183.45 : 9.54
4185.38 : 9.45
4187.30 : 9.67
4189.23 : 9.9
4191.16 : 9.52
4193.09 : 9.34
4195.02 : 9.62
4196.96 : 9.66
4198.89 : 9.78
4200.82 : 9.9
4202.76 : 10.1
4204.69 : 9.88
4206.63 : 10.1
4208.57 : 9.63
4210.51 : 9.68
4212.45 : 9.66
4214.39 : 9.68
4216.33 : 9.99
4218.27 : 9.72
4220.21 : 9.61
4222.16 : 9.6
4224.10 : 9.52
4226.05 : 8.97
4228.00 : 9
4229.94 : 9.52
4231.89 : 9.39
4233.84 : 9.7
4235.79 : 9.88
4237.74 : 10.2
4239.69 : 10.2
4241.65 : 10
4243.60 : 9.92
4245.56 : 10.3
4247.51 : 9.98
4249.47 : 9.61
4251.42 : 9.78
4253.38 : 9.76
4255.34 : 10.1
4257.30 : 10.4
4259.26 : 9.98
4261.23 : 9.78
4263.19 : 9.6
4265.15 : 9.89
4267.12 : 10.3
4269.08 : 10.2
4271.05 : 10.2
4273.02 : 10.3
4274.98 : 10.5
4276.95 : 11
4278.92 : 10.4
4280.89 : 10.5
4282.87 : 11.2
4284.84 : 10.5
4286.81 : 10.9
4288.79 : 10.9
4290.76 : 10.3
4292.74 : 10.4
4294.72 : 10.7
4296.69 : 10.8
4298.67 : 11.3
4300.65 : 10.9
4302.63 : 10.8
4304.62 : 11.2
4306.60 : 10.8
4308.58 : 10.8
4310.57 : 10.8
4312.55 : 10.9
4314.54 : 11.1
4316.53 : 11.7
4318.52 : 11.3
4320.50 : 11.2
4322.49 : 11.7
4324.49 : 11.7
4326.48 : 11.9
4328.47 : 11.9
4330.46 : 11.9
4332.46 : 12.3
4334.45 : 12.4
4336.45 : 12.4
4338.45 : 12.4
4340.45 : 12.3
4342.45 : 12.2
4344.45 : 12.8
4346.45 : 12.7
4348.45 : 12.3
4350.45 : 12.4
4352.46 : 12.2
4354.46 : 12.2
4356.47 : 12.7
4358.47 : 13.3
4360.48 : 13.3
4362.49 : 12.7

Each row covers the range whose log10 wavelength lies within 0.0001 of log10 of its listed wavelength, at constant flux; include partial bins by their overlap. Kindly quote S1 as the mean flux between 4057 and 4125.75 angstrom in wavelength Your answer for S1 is 10.2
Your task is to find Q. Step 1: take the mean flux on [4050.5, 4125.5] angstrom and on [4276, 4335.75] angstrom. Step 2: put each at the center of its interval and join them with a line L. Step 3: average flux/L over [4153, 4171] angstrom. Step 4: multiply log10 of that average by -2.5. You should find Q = 0.08 mag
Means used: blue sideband 10.2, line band 9.76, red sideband 11.1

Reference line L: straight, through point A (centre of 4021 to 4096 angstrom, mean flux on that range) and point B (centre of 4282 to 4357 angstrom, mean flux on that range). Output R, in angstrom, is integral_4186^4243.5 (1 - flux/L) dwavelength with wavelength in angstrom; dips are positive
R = 6.4 angstrom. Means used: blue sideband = 9.97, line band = 9.71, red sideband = 11.5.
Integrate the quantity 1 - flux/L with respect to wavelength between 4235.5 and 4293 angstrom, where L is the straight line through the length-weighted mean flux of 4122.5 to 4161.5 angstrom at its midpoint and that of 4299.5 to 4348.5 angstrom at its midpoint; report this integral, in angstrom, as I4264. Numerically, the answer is 4.9 angstrom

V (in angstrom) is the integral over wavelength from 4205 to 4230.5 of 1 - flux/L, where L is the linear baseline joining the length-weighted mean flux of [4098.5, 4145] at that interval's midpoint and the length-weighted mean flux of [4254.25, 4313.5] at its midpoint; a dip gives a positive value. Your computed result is 2.1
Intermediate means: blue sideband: 10.3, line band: 9.6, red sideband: 10.5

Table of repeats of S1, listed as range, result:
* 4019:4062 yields 9.86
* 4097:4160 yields 10.3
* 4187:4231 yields 9.65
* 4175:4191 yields 9.59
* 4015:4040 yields 9.92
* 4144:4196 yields 9.79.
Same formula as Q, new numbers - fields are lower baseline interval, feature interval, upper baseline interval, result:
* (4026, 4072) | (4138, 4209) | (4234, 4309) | 0.03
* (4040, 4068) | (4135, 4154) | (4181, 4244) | -0.05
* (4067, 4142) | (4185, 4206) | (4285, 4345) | 0.11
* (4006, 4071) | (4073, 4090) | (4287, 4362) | 0.01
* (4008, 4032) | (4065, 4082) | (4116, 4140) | 0.02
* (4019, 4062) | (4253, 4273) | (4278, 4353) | 0.11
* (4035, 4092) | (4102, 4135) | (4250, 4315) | -0.02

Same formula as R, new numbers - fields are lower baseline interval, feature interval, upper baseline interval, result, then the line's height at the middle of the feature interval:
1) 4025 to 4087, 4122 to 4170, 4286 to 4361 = 2.0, 10.5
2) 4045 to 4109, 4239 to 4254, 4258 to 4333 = 1.0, 10.7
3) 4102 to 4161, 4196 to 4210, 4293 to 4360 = 1.2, 10.8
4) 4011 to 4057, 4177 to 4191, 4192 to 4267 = 0.3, 9.81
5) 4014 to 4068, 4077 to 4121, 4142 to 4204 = -2.0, 9.86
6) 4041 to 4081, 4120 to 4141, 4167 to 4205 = -0.9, 9.8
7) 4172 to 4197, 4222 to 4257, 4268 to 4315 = 1.5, 10.2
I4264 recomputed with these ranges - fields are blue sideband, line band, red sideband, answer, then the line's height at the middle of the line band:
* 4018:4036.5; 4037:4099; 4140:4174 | -0.4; 9.95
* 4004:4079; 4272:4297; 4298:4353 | 1.8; 11.5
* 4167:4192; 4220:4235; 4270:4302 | 1.1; 10.1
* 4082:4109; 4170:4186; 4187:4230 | 0.3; 9.87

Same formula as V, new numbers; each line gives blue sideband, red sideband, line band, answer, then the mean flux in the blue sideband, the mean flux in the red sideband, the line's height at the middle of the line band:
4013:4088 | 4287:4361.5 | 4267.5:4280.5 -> 1.08 angstrom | 9.94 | 11.7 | 11.4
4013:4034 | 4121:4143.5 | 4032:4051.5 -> 0.50 angstrom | 10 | 10.2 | 10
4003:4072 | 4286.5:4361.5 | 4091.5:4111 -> -0.39 angstrom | 9.94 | 11.7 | 10.3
